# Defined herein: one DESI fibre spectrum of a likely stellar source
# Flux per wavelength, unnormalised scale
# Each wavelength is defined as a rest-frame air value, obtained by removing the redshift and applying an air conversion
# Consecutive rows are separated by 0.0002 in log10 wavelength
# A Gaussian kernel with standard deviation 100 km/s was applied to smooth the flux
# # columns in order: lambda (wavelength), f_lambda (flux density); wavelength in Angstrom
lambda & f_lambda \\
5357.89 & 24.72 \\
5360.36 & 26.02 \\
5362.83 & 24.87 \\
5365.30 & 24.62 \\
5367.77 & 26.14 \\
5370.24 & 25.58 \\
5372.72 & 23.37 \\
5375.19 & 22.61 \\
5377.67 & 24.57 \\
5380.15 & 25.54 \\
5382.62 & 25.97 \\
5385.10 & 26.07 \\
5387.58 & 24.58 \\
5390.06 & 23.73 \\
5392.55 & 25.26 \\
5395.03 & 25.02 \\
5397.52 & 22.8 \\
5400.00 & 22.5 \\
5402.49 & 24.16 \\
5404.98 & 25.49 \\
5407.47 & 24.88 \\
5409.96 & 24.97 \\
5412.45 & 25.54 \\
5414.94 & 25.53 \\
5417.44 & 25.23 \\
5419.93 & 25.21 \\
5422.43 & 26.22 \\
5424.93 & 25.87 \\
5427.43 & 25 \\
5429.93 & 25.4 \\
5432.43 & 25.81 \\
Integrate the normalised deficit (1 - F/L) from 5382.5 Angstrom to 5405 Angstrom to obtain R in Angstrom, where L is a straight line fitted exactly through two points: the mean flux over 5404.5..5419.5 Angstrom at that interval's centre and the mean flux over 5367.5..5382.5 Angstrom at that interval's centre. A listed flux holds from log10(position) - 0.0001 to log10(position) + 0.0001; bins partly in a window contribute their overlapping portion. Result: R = 0.5 Angstrom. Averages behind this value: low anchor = 24.6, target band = 24.4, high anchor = 25.3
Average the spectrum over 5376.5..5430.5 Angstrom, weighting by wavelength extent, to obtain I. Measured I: 25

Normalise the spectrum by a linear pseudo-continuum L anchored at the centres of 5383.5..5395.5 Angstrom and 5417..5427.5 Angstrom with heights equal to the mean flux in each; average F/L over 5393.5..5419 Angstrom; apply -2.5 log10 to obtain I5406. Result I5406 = 0.03 mag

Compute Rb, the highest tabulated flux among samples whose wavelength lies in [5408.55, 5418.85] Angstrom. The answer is 25.54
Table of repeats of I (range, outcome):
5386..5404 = 24.1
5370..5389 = 24.7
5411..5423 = 25.5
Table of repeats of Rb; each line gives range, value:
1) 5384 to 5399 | 26.07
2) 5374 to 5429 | 26.22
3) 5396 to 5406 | 25.49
